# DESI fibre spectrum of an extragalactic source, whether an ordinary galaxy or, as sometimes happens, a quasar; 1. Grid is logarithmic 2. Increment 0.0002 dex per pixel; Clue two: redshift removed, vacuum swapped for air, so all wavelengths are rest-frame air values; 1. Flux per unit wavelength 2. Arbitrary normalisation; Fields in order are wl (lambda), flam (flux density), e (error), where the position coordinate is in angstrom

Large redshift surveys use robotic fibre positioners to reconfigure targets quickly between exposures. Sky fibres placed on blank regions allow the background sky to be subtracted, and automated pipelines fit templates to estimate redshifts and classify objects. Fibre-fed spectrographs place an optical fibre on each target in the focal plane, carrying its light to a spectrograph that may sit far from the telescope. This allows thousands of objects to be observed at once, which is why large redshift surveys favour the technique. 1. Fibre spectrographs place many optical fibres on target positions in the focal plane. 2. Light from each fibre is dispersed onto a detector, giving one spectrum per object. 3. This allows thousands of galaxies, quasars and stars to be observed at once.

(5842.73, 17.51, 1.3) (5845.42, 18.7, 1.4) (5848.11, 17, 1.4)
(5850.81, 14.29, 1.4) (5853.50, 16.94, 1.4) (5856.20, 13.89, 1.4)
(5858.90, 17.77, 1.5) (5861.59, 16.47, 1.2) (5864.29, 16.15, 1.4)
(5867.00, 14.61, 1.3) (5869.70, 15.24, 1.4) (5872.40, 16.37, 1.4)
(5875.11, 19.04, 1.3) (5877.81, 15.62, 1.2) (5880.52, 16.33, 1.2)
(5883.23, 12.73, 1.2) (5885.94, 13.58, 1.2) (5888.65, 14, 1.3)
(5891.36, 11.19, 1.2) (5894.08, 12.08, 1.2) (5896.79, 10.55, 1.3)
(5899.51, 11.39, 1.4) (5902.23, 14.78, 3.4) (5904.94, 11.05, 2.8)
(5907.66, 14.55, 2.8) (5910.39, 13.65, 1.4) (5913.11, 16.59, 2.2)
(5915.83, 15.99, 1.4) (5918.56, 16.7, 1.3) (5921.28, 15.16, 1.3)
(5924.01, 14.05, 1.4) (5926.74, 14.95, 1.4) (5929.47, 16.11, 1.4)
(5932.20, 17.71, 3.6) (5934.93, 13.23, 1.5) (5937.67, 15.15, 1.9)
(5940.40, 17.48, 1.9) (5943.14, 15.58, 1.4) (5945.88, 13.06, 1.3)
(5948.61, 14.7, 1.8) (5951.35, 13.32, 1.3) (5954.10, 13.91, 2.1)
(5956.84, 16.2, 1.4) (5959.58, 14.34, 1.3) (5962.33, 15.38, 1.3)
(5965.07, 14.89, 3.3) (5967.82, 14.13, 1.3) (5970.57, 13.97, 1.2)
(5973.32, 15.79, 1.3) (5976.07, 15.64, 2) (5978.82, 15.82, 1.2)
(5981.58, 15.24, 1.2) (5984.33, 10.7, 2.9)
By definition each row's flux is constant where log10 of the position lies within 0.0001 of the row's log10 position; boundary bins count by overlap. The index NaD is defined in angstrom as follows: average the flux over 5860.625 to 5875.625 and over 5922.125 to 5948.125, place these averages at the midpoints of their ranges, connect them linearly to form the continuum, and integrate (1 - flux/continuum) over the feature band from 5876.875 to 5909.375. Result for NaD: 5.5 angstrom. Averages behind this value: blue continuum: 16.1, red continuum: 15.2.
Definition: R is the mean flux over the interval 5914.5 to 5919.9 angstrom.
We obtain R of 16.3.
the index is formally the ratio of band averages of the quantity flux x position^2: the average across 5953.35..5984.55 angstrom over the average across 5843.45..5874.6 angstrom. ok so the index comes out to 0.95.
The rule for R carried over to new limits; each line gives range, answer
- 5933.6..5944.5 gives 15.4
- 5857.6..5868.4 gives 16.2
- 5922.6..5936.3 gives 15.2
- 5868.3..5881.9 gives 16.5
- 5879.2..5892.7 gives 13.6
